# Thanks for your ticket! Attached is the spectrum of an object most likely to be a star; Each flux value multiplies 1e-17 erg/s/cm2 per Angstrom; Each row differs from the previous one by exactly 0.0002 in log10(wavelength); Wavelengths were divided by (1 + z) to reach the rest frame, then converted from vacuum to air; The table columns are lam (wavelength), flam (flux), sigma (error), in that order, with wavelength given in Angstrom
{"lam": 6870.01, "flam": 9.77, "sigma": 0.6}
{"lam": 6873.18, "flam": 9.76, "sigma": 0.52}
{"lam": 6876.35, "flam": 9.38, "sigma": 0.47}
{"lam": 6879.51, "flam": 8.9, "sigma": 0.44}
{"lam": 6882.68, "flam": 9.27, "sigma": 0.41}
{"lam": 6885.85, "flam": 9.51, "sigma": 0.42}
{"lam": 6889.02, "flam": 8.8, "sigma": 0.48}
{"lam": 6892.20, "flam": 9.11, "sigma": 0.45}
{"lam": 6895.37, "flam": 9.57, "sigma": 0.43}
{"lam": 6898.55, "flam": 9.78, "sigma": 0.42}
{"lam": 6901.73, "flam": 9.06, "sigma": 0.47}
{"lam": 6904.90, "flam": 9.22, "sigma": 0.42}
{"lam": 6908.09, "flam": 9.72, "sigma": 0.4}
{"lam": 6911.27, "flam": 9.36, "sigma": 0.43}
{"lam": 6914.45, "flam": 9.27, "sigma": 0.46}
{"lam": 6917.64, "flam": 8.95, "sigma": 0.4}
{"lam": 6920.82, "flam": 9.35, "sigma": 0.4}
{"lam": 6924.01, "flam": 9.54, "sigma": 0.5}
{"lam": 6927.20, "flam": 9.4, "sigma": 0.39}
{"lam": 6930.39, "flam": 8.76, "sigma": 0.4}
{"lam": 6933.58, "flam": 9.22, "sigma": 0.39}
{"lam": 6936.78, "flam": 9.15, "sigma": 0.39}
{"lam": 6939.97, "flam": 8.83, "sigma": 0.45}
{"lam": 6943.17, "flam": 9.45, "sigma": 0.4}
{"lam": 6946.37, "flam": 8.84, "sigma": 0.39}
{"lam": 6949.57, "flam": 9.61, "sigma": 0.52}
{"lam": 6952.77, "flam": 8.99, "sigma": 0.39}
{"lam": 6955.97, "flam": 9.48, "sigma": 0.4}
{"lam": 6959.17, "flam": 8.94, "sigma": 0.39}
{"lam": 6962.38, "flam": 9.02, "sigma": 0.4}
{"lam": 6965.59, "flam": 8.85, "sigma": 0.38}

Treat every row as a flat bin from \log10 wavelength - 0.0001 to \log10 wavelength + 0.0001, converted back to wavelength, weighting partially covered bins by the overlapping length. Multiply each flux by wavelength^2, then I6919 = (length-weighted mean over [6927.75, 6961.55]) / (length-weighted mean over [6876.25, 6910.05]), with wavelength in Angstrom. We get 1.00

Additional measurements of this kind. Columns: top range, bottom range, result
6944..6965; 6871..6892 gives 1.01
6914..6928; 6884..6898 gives 1.01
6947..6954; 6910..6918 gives 1.01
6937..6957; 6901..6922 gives 1.00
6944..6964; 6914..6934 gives 1.00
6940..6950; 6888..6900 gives 1.00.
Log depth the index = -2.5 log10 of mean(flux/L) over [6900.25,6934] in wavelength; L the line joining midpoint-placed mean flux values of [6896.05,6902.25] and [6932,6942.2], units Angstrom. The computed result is 0.00 mag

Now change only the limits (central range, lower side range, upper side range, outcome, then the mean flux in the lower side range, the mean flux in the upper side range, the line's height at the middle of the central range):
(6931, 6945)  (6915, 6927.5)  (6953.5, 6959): 0.02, 9.3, 9.27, 9.29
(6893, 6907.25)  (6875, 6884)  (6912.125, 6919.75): -0.03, 9.18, 9.16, 9.17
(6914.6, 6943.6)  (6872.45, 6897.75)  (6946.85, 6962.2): 0.01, 9.29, 9.2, 9.23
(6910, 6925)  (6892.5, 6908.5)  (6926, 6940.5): 0.00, 9.42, 9.08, 9.25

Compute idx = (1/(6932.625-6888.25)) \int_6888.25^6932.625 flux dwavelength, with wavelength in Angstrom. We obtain 9.29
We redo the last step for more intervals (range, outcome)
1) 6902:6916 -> 9.36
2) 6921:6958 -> 9.21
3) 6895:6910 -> 9.46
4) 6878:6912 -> 9.3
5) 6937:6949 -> 9.1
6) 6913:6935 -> 9.21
